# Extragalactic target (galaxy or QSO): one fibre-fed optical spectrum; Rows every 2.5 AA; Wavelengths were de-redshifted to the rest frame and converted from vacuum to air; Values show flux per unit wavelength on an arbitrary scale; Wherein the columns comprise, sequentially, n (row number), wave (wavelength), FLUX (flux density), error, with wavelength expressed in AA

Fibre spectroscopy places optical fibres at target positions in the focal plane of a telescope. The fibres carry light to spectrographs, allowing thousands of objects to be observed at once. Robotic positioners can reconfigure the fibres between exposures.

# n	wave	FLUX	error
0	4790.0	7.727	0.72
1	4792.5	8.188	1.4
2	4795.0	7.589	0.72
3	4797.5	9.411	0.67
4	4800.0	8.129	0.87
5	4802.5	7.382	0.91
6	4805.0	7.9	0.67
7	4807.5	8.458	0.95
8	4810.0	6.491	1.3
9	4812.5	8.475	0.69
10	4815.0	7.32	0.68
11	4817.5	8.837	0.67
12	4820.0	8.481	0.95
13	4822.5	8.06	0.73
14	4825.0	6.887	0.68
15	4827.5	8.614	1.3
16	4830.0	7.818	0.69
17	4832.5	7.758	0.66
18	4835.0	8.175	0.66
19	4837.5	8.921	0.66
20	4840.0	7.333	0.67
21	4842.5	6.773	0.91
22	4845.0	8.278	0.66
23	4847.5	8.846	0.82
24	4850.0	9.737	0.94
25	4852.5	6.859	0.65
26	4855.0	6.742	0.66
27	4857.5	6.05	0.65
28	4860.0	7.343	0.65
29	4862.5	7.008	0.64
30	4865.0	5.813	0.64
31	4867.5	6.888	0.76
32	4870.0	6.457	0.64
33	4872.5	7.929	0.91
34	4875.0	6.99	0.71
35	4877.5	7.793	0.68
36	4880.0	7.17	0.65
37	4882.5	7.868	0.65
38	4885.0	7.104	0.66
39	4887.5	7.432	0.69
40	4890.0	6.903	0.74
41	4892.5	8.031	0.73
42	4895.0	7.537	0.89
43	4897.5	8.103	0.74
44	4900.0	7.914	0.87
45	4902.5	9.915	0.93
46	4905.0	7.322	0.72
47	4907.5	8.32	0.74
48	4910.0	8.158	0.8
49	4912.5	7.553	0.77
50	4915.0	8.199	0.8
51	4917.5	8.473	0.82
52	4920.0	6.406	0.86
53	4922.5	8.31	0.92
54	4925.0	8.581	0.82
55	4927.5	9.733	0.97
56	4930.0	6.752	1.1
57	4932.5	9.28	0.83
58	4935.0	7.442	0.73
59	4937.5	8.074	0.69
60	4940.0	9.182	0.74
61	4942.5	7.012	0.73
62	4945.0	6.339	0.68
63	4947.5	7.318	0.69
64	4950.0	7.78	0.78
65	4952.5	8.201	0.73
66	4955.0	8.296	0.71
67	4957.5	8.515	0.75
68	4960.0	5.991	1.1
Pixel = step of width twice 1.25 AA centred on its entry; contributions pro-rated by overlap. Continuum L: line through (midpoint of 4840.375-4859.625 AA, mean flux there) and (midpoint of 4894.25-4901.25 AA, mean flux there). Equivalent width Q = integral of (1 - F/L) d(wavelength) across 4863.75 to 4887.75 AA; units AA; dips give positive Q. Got 1.9 AA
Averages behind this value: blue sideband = 7.59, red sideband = 7.87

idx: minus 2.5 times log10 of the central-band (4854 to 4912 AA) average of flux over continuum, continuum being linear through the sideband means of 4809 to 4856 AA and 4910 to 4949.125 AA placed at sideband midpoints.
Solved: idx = 0.07 mag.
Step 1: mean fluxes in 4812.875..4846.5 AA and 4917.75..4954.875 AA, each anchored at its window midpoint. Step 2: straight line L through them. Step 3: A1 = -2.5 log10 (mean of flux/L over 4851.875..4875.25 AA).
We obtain 0.17 mag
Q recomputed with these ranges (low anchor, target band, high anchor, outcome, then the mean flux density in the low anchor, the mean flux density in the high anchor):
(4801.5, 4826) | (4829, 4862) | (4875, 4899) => -0.07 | 7.84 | 7.52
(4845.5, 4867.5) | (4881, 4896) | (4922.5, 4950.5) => 0.20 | 7.31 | 7.97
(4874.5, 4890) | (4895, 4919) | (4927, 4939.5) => -1.17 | 7.37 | 8.22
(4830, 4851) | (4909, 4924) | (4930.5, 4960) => 0.14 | 8.19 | 7.84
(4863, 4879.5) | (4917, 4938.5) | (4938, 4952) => -1.89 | 6.99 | 7.59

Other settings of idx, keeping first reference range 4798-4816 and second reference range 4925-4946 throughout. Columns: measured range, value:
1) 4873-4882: 0.07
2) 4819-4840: -0.03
